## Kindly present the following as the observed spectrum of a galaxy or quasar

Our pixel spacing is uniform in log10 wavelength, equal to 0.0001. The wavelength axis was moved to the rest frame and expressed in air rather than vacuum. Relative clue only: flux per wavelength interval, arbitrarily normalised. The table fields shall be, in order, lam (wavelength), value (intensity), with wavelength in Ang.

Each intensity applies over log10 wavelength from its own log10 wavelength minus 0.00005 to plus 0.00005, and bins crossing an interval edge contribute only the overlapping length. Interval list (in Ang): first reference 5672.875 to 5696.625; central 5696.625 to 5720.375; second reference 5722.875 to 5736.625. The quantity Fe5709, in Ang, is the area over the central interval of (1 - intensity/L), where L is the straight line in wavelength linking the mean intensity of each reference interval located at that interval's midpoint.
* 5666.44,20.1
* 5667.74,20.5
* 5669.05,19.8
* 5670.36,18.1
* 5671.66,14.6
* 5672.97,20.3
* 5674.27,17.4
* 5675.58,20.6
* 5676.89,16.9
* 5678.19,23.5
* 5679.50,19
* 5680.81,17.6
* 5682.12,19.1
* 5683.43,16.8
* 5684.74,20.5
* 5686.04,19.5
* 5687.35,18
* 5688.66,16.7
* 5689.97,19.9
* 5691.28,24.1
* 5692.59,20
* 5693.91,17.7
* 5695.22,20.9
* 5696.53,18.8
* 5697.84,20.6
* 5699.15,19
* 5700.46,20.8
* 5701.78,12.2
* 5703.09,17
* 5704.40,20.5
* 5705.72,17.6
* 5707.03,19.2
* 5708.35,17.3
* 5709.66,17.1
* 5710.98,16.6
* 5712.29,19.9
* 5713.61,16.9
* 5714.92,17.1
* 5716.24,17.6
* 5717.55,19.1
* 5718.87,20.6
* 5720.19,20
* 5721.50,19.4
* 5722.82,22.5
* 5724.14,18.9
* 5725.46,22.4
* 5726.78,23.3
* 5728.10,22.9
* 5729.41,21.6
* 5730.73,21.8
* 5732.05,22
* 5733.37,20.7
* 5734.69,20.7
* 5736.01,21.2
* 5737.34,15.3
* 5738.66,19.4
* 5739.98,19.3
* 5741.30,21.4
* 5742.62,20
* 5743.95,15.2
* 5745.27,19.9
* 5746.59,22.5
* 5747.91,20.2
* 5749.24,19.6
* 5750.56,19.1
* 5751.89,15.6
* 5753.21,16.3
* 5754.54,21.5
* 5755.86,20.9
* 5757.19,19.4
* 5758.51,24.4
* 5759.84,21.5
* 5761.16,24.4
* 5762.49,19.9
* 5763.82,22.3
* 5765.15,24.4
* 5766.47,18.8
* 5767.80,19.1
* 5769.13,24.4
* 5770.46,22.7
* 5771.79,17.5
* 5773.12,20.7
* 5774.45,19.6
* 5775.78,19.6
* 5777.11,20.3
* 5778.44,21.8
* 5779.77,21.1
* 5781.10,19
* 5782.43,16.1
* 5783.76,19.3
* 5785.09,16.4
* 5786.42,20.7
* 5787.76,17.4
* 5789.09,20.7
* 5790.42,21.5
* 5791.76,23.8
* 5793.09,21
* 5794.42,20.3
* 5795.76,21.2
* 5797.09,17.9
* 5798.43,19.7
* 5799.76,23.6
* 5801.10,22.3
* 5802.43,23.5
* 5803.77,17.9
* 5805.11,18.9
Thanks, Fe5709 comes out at 2.6 Ang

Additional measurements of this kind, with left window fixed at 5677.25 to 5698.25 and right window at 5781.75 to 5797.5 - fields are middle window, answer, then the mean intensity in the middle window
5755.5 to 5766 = -1.31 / 22.1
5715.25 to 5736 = -1.34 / 20.9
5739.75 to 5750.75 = -0.06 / 19.7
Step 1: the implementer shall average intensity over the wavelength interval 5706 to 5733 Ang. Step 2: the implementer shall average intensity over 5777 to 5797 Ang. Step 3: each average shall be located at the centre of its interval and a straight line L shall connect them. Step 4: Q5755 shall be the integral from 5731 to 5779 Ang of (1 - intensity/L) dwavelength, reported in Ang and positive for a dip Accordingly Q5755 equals -1.1 Ang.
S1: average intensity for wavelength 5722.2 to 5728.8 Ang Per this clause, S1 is 22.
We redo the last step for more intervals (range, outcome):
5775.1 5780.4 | 20.7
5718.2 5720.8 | 20.3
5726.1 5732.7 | 22.3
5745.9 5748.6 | 21.3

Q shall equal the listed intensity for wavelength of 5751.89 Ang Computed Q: 15.6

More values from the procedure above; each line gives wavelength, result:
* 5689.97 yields 19.9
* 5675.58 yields 20.6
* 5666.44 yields 20.1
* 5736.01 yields 21.2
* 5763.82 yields 22.3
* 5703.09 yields 17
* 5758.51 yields 24.4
